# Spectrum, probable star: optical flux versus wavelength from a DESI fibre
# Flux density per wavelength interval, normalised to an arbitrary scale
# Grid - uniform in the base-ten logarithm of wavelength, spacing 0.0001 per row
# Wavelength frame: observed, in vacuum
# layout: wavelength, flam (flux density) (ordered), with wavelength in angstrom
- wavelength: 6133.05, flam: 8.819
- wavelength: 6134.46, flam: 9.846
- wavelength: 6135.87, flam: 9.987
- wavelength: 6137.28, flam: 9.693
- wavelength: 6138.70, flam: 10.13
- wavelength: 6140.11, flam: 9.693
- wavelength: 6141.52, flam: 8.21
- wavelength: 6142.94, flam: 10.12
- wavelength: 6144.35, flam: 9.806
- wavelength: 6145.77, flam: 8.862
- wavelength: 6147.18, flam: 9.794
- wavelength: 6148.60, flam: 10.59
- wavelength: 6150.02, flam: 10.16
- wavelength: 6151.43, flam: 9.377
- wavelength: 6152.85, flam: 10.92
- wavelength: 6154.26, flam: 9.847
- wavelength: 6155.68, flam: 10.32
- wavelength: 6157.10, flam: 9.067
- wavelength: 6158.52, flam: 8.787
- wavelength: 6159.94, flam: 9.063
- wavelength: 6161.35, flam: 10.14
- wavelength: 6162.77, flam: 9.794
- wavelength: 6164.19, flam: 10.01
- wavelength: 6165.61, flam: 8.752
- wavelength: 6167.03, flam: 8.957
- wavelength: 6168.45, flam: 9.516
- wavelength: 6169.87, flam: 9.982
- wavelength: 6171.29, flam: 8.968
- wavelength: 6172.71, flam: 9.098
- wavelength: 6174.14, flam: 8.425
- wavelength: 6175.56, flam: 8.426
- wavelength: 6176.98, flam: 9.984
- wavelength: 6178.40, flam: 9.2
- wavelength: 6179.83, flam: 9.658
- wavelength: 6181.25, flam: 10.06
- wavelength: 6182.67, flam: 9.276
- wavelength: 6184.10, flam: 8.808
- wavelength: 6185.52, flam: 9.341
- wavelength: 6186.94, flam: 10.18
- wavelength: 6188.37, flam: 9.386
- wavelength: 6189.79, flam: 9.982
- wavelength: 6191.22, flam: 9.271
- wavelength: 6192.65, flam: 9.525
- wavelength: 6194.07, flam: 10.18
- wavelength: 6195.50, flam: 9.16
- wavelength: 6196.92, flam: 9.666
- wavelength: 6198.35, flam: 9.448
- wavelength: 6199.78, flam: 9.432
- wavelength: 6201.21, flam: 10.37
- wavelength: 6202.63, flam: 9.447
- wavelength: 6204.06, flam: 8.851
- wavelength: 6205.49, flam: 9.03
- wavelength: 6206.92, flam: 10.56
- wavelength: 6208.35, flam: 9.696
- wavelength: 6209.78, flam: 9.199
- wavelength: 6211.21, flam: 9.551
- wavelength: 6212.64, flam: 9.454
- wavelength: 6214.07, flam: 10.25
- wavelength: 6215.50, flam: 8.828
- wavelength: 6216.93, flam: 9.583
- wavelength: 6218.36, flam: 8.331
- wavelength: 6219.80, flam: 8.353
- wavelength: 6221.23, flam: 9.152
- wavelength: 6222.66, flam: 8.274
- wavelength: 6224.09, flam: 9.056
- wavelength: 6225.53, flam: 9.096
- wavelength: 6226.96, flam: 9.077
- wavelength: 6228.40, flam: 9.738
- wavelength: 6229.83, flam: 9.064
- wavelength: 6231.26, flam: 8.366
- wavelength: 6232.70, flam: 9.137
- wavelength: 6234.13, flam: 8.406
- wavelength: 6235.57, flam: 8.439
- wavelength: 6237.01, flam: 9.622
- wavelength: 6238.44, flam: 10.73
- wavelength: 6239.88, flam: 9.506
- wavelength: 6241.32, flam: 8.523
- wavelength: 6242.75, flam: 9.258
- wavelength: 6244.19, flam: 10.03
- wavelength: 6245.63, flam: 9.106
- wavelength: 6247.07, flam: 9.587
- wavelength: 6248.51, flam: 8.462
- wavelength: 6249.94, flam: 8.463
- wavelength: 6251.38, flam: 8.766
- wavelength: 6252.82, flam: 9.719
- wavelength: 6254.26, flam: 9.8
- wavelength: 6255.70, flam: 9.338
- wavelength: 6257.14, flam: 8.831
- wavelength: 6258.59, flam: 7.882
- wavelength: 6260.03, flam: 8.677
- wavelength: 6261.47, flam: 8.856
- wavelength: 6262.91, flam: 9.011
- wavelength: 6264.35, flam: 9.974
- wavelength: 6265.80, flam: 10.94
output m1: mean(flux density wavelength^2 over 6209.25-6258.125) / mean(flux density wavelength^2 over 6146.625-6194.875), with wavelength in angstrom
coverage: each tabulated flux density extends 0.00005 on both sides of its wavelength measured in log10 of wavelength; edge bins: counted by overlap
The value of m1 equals 0.98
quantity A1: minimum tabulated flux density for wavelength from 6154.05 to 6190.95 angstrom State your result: 8.425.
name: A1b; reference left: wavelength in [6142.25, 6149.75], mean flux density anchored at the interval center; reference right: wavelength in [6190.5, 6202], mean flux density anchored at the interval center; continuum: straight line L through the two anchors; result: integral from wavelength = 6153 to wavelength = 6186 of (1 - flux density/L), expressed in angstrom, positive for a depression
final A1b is 1.19 angstrom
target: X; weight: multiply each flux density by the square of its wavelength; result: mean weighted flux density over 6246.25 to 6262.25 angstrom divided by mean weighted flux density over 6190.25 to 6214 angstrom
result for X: 0.95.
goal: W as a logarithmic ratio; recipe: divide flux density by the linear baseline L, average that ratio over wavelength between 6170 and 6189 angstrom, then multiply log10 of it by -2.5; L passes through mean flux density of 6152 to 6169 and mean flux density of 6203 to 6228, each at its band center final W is 0.02 mag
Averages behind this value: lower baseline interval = 9.6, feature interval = 9.31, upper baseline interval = 9.2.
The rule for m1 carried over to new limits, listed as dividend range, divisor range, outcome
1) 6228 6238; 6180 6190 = 0.96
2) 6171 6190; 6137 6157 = 0.96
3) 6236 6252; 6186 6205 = 0.98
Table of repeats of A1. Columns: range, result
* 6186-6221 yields 8.331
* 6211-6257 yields 8.274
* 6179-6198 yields 8.808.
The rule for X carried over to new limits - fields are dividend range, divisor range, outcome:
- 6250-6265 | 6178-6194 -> 0.97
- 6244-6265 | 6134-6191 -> 0.98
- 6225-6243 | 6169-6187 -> 1.00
